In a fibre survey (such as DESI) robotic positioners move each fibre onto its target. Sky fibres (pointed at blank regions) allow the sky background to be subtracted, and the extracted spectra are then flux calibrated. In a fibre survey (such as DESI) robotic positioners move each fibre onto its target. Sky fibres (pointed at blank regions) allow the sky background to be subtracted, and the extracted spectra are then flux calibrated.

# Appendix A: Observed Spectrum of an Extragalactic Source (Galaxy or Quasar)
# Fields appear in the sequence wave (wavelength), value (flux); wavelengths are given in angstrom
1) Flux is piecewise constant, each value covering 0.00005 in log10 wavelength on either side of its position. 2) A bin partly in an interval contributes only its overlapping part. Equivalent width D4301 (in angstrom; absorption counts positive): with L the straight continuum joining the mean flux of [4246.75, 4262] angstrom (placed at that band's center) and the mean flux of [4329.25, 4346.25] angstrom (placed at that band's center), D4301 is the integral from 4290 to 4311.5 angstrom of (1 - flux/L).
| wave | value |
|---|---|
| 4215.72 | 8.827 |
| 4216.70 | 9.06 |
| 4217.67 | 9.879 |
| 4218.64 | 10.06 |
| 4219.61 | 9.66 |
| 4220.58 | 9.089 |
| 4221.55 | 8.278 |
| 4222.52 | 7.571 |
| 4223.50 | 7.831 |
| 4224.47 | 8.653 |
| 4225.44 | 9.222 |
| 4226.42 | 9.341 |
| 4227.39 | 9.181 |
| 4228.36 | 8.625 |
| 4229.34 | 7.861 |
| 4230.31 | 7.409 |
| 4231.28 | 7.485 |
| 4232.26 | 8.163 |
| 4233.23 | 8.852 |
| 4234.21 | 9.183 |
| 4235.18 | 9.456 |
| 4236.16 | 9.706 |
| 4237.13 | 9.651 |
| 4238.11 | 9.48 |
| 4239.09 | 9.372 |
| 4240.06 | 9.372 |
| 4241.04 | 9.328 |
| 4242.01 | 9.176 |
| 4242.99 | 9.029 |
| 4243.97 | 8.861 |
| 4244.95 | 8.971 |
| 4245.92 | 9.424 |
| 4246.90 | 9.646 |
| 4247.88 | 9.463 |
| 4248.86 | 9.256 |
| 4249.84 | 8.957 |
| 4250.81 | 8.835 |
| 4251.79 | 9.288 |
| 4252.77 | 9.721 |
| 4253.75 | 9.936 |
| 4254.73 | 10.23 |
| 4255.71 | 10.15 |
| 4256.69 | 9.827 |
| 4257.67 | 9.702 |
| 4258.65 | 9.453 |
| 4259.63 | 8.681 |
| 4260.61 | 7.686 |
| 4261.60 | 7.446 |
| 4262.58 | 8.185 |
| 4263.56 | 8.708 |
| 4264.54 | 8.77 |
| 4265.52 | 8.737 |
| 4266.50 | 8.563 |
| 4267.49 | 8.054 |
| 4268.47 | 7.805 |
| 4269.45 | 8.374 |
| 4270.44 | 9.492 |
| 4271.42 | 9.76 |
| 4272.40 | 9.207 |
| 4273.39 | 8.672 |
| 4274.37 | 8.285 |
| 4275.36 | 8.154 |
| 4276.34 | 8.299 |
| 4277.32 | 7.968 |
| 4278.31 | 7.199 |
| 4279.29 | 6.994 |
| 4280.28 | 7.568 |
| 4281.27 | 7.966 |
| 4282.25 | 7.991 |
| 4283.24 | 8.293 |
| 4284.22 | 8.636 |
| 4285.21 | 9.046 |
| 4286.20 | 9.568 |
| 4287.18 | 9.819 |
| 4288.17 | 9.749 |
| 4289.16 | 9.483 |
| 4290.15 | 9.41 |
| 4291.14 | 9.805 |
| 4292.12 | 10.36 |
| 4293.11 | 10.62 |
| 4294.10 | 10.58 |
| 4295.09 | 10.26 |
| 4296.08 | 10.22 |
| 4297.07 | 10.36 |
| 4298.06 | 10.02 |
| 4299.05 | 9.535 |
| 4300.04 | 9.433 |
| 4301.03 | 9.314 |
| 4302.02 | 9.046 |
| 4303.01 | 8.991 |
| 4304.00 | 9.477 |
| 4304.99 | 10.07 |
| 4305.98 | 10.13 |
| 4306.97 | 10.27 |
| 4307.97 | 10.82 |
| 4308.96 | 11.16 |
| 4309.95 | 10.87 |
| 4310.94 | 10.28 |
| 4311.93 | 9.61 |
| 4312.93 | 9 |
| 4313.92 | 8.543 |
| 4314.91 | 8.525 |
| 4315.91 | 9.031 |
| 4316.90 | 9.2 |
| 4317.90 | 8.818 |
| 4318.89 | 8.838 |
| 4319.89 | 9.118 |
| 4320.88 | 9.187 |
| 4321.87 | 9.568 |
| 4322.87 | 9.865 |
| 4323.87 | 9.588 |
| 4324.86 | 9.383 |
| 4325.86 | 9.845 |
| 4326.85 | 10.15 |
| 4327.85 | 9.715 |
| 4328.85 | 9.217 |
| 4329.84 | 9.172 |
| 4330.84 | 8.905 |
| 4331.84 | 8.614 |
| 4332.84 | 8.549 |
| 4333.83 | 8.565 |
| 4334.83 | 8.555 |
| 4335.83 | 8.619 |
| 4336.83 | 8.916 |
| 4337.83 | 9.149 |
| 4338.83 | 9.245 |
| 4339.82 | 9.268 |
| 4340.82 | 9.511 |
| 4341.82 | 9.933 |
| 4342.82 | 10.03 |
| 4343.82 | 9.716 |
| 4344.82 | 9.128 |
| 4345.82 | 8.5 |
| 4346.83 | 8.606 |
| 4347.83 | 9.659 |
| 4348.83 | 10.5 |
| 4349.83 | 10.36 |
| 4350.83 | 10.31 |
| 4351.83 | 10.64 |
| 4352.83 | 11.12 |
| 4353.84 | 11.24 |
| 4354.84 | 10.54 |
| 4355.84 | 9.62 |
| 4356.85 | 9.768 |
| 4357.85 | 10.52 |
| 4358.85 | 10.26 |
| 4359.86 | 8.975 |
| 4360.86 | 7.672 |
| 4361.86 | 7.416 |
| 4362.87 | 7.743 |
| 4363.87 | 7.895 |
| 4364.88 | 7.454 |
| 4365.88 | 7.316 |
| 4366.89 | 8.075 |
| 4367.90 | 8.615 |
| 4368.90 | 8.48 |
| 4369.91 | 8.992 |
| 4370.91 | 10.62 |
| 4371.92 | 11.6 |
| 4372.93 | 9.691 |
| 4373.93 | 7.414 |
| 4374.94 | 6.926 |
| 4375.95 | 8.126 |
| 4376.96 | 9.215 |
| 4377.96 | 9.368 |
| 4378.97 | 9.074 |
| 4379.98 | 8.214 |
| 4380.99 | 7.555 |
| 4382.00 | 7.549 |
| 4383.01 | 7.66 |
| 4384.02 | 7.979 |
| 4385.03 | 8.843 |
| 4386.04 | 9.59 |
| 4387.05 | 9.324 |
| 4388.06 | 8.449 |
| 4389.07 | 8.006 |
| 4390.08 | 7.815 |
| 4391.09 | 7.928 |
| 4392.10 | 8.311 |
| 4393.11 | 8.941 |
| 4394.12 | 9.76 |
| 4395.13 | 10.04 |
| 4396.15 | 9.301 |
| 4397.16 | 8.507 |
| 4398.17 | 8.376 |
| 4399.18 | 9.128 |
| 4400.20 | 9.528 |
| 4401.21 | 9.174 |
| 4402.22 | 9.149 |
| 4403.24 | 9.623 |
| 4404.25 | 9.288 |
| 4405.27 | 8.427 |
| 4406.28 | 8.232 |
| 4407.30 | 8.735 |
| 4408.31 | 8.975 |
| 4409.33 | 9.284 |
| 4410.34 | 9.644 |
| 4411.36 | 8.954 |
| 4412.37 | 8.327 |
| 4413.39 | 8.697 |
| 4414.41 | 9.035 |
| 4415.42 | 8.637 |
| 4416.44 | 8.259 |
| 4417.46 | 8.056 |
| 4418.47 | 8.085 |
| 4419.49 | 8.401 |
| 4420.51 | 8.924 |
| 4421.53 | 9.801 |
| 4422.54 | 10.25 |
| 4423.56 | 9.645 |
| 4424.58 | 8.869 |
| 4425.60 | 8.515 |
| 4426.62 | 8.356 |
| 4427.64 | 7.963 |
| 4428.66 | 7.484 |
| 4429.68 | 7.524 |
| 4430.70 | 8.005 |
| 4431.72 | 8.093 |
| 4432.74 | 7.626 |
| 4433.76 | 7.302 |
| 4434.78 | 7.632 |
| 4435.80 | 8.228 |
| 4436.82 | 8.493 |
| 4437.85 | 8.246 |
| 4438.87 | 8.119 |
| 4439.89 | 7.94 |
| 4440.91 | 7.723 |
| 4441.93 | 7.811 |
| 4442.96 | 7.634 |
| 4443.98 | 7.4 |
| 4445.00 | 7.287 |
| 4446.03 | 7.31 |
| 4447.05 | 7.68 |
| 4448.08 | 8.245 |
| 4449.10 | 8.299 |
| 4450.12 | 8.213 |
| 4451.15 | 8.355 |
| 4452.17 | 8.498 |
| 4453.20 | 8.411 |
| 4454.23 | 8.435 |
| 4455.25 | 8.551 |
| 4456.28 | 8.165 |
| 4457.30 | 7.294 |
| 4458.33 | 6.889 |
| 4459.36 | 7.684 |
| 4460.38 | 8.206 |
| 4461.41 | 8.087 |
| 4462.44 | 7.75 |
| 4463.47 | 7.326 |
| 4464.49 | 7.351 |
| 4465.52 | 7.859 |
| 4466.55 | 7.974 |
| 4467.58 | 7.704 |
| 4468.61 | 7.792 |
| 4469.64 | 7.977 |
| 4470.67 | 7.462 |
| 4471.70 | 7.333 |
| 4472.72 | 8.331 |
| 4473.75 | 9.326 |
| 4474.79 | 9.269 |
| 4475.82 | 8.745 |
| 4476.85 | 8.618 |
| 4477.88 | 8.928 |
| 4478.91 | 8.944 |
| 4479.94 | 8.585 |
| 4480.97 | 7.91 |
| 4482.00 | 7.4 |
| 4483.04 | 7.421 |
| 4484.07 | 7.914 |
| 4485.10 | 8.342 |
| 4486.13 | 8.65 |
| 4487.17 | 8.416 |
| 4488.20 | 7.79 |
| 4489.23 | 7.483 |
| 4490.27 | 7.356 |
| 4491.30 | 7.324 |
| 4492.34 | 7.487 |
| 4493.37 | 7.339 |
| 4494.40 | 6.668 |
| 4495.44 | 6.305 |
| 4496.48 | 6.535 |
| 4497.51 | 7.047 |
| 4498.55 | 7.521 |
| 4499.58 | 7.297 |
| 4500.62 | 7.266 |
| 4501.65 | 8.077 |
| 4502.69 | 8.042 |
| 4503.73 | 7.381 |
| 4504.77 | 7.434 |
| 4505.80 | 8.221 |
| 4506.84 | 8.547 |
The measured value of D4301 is -2.1 angstrom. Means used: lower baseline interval 9.27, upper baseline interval 9.09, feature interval 10.1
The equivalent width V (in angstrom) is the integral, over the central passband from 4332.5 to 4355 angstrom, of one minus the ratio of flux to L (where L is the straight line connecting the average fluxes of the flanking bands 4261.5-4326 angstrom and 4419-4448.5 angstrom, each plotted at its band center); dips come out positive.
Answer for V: -1.97 angstrom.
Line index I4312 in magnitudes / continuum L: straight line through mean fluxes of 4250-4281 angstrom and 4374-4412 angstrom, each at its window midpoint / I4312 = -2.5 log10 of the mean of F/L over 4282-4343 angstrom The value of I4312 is -0.09 mag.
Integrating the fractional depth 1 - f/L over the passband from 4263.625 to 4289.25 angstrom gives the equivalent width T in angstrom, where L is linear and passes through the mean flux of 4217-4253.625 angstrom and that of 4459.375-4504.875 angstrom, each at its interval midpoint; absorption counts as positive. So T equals 0.8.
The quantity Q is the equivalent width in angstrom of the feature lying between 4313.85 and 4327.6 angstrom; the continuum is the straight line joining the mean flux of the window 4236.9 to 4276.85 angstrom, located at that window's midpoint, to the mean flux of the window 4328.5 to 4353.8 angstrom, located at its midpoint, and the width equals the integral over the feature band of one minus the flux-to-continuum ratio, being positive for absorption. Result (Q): 0.1 angstrom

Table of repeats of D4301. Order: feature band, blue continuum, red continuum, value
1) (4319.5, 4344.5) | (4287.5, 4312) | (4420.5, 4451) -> 0.69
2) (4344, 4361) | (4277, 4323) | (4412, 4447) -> -1.88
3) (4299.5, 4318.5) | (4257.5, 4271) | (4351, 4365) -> -1.39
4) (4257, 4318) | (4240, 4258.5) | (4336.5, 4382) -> 1.30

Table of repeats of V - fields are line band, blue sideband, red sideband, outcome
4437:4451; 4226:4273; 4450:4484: 0.53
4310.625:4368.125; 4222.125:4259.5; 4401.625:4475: -3.77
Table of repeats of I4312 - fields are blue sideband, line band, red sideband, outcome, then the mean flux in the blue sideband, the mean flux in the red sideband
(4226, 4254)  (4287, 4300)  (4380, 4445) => -0.13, 9.06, 8.51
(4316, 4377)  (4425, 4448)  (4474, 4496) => 0.07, 9.21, 7.96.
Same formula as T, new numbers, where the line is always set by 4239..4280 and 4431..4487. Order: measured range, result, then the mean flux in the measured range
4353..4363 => -1.23 angstrom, 9.49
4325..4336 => -0.69 angstrom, 9.1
